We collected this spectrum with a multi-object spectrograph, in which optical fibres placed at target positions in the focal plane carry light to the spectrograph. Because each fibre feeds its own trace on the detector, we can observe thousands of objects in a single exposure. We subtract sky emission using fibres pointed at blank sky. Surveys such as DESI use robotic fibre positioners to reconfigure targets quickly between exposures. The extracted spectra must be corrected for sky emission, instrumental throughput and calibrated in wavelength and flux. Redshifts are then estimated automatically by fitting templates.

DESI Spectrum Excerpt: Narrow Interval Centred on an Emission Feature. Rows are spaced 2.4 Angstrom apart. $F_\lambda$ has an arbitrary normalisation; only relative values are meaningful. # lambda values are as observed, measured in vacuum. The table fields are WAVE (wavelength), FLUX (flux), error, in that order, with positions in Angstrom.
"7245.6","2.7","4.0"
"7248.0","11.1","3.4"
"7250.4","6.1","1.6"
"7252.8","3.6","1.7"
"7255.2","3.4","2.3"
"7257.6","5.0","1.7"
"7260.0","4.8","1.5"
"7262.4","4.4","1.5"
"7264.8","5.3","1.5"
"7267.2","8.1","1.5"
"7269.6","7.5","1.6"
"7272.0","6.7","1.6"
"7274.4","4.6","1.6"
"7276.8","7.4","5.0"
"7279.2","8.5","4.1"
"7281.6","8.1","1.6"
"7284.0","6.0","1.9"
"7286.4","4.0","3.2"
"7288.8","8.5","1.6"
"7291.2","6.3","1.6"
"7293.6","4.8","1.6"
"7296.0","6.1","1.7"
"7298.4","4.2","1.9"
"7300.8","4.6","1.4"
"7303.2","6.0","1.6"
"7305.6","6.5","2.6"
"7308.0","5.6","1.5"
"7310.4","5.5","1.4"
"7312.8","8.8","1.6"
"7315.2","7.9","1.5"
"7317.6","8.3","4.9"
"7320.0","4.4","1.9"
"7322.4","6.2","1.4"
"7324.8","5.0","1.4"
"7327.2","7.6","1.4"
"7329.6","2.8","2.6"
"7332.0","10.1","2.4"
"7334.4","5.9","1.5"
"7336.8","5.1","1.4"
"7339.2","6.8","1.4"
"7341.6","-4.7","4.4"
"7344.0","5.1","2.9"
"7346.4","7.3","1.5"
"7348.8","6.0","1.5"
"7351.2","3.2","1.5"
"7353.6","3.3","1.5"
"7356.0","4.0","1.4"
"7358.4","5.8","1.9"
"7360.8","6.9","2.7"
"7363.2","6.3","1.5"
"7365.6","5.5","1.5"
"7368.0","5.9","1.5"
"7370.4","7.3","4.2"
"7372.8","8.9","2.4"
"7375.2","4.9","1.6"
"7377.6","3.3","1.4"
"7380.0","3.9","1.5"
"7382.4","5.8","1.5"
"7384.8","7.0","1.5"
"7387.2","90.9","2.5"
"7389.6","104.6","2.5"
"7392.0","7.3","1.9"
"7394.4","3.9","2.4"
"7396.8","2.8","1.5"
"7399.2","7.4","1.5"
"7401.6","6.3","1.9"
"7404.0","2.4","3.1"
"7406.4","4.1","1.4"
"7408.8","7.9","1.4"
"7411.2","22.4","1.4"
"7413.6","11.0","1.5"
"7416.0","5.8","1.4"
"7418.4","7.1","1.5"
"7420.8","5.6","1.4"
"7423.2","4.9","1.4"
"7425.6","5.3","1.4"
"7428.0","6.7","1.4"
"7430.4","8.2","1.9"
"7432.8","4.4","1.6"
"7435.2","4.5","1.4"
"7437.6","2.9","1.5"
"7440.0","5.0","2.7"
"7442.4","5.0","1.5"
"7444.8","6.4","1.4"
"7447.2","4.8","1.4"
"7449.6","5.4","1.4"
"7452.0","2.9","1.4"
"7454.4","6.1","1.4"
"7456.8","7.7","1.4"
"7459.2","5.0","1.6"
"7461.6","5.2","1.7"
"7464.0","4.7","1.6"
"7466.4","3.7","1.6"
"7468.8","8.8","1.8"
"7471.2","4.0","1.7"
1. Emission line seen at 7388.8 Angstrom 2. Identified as Halpha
